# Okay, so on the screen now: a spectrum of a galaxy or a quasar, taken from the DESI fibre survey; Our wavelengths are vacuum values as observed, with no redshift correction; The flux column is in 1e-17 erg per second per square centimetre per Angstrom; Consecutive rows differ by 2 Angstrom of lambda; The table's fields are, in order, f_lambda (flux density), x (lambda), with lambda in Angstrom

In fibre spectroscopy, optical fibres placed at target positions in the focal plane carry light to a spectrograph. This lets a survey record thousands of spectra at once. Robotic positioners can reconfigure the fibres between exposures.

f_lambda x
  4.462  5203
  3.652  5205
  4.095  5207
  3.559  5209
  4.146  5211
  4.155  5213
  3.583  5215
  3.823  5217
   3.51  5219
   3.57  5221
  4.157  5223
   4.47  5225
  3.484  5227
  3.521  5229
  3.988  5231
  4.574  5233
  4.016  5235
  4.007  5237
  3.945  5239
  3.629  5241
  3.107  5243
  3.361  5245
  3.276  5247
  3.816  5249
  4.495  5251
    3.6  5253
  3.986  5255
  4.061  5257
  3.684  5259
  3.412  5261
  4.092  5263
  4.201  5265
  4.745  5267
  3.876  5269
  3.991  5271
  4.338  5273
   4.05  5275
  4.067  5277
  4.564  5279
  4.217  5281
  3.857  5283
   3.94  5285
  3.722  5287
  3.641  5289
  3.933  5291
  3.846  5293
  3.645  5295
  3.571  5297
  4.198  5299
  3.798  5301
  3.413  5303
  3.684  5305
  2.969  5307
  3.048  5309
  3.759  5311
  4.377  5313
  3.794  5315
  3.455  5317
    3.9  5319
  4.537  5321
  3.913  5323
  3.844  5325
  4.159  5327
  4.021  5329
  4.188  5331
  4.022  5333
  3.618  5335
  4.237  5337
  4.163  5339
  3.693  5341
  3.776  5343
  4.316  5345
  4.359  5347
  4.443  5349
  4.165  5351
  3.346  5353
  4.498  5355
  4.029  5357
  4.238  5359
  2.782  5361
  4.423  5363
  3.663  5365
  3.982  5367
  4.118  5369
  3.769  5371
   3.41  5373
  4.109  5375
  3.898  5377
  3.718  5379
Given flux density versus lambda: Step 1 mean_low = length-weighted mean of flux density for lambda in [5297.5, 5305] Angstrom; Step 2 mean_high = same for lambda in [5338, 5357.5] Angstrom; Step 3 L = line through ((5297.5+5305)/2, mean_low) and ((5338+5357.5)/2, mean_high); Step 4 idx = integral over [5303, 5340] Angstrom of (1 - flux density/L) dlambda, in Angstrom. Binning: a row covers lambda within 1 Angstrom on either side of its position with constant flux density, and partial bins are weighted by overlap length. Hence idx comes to 0.5 Angstrom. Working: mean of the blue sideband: 3.77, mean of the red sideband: 4.08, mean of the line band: 3.86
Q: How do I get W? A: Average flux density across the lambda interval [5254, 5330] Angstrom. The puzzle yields 3.9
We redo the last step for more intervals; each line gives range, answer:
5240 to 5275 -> 3.87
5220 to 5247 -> 3.81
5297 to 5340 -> 3.85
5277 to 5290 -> 4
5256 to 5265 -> 3.86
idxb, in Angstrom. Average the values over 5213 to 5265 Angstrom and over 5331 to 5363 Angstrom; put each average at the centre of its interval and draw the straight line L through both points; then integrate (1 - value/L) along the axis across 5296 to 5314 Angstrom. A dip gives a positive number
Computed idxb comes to 1.30 Angstrom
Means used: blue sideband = 3.82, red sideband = 4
